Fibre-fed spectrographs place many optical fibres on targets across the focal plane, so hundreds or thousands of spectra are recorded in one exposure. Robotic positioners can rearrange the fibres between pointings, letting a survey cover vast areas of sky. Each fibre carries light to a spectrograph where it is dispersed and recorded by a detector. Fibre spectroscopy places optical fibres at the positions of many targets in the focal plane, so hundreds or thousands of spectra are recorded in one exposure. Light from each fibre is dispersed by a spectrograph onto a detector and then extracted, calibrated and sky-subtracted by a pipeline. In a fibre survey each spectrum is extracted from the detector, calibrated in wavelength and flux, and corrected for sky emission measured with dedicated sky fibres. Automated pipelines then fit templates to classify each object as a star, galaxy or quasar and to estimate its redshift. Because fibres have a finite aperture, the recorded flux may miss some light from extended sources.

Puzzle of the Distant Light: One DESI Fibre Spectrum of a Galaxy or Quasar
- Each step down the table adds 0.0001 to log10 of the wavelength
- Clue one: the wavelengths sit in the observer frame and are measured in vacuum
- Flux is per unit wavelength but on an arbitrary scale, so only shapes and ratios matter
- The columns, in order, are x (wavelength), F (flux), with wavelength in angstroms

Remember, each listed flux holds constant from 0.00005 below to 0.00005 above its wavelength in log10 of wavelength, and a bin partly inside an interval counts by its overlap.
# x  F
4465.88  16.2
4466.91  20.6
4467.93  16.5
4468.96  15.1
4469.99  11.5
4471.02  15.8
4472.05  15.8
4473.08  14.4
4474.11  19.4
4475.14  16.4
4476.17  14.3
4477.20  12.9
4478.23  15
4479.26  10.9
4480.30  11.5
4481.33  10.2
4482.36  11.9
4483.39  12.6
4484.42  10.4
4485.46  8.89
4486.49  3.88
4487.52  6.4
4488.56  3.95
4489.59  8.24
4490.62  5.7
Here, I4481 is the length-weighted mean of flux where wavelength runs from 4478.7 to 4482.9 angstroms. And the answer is 11.2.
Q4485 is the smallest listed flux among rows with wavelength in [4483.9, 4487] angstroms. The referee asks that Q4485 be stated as 3.88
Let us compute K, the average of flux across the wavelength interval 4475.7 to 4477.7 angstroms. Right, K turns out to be 13.6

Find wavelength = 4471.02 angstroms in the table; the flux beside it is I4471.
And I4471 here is 15.8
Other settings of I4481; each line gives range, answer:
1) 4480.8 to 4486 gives 10.8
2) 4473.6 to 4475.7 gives 17.8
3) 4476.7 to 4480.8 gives 12.6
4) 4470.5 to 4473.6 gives 15.3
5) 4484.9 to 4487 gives 6.45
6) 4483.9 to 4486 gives 9.57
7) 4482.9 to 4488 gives 8.43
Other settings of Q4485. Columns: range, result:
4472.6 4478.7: 12.9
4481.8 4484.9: 10.4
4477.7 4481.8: 10.2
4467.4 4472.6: 11.5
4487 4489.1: 3.95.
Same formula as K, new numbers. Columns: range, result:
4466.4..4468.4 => 18.7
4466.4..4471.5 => 15.9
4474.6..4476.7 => 15.4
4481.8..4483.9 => 12.2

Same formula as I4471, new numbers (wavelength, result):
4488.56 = 3.95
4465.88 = 16.2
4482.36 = 11.9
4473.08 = 14.4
